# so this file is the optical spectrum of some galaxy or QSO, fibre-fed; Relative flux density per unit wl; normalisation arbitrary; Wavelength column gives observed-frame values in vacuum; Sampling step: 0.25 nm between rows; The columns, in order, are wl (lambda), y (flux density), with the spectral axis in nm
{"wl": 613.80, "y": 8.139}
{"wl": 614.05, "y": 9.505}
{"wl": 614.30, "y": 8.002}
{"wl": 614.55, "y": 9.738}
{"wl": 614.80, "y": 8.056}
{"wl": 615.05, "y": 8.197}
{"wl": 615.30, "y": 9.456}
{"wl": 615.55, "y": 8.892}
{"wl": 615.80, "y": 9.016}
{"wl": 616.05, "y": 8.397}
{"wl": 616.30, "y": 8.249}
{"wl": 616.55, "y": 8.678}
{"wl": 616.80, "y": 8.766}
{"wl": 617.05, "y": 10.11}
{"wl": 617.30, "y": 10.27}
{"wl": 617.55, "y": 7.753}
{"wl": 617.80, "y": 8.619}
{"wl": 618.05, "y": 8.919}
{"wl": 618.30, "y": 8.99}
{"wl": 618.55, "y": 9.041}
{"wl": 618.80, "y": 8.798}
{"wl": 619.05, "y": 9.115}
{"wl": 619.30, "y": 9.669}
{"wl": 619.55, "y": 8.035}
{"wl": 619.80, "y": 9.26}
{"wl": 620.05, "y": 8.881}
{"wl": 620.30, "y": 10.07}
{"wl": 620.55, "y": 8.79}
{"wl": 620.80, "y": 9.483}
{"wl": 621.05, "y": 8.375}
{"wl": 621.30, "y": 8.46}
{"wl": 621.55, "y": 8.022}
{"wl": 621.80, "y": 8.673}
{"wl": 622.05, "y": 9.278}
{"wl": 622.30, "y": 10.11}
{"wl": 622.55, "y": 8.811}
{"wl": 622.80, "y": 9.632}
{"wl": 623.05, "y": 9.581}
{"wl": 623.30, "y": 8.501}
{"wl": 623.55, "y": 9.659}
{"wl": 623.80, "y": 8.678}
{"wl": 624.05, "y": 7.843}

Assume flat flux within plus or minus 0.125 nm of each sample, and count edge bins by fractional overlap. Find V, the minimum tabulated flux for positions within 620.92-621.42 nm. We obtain 8.375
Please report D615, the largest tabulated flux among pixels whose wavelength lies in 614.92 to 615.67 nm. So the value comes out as 9.456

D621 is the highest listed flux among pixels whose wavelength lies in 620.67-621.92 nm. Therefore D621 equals 9.483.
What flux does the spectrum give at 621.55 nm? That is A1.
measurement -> 8.022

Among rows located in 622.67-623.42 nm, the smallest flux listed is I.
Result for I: 8.501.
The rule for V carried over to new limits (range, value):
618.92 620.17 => 8.035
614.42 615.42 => 8.056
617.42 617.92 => 7.753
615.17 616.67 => 8.249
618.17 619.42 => 8.798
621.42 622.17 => 8.022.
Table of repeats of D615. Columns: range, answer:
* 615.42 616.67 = 9.016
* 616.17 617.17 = 10.11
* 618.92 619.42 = 9.669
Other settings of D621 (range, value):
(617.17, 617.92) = 10.27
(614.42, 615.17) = 9.738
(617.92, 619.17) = 9.115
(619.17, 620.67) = 10.07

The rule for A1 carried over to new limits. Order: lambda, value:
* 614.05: 9.505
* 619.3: 9.669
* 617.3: 10.27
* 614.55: 9.738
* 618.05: 8.919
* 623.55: 9.659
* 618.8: 8.798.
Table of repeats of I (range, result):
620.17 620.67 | 8.79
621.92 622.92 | 8.811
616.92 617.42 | 10.11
